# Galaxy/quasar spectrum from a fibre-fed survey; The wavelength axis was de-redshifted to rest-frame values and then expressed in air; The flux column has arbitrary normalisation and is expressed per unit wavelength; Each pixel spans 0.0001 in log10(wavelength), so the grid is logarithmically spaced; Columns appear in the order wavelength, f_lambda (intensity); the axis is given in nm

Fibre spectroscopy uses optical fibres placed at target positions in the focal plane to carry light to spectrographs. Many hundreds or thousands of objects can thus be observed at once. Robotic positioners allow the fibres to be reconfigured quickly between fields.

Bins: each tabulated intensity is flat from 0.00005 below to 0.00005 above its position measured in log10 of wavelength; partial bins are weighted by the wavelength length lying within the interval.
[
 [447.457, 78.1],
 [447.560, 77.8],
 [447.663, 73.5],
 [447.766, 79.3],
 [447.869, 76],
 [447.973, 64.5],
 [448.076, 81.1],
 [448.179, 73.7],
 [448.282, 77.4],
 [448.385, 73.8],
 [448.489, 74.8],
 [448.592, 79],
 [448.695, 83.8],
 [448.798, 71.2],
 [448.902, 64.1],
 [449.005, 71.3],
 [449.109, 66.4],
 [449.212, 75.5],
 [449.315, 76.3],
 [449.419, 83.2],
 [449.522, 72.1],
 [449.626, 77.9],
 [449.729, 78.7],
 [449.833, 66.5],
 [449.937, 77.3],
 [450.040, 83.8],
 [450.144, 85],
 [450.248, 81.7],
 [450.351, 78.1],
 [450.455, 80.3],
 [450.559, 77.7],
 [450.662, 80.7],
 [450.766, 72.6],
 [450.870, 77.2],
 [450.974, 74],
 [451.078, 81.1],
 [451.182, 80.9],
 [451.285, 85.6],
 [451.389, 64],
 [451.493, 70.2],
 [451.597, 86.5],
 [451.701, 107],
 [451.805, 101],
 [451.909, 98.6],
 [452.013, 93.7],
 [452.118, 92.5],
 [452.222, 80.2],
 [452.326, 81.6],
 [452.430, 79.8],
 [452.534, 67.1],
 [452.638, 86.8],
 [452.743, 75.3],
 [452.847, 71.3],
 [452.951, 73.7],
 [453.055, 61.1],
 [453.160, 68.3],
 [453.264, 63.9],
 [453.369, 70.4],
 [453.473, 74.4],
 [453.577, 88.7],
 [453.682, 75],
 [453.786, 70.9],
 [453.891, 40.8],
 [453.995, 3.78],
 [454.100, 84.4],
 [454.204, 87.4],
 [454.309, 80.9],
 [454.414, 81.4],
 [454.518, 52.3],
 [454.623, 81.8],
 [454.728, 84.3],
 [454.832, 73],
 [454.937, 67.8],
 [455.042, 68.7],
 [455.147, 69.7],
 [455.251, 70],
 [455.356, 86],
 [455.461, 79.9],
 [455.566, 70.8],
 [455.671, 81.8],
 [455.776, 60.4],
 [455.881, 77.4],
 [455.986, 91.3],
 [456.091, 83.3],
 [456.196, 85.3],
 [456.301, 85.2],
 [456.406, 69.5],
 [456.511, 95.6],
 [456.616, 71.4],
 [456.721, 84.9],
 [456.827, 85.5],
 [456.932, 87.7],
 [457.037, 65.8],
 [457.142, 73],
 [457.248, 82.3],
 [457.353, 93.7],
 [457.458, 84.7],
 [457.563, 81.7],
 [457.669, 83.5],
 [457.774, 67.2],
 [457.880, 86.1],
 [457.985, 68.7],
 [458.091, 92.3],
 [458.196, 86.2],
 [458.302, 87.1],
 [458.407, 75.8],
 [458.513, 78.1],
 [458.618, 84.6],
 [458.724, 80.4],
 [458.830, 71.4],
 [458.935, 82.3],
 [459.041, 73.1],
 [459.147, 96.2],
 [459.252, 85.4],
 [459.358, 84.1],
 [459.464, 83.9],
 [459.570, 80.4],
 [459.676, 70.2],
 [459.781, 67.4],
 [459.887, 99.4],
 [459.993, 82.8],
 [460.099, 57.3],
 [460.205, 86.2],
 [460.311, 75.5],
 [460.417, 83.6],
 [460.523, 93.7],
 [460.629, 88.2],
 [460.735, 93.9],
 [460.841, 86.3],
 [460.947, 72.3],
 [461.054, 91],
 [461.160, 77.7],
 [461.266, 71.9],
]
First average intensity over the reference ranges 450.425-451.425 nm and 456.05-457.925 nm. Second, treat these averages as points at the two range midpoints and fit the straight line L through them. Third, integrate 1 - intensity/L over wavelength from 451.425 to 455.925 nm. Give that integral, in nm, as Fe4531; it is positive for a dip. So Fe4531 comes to 0.23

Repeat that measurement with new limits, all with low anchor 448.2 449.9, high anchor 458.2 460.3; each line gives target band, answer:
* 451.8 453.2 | -0.07 nm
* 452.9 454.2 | 0.20 nm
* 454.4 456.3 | 0.05 nm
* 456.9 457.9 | -0.01 nm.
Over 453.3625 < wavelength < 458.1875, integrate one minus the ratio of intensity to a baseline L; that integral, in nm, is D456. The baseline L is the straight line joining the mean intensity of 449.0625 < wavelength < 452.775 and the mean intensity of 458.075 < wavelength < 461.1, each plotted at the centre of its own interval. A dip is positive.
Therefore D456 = 0.31 nm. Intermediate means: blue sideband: 80.5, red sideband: 82.2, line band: 76.3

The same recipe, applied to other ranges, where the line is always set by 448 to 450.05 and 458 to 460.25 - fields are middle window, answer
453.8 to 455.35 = 0.20 nm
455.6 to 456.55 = -0.02 nm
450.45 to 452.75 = -0.18 nm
